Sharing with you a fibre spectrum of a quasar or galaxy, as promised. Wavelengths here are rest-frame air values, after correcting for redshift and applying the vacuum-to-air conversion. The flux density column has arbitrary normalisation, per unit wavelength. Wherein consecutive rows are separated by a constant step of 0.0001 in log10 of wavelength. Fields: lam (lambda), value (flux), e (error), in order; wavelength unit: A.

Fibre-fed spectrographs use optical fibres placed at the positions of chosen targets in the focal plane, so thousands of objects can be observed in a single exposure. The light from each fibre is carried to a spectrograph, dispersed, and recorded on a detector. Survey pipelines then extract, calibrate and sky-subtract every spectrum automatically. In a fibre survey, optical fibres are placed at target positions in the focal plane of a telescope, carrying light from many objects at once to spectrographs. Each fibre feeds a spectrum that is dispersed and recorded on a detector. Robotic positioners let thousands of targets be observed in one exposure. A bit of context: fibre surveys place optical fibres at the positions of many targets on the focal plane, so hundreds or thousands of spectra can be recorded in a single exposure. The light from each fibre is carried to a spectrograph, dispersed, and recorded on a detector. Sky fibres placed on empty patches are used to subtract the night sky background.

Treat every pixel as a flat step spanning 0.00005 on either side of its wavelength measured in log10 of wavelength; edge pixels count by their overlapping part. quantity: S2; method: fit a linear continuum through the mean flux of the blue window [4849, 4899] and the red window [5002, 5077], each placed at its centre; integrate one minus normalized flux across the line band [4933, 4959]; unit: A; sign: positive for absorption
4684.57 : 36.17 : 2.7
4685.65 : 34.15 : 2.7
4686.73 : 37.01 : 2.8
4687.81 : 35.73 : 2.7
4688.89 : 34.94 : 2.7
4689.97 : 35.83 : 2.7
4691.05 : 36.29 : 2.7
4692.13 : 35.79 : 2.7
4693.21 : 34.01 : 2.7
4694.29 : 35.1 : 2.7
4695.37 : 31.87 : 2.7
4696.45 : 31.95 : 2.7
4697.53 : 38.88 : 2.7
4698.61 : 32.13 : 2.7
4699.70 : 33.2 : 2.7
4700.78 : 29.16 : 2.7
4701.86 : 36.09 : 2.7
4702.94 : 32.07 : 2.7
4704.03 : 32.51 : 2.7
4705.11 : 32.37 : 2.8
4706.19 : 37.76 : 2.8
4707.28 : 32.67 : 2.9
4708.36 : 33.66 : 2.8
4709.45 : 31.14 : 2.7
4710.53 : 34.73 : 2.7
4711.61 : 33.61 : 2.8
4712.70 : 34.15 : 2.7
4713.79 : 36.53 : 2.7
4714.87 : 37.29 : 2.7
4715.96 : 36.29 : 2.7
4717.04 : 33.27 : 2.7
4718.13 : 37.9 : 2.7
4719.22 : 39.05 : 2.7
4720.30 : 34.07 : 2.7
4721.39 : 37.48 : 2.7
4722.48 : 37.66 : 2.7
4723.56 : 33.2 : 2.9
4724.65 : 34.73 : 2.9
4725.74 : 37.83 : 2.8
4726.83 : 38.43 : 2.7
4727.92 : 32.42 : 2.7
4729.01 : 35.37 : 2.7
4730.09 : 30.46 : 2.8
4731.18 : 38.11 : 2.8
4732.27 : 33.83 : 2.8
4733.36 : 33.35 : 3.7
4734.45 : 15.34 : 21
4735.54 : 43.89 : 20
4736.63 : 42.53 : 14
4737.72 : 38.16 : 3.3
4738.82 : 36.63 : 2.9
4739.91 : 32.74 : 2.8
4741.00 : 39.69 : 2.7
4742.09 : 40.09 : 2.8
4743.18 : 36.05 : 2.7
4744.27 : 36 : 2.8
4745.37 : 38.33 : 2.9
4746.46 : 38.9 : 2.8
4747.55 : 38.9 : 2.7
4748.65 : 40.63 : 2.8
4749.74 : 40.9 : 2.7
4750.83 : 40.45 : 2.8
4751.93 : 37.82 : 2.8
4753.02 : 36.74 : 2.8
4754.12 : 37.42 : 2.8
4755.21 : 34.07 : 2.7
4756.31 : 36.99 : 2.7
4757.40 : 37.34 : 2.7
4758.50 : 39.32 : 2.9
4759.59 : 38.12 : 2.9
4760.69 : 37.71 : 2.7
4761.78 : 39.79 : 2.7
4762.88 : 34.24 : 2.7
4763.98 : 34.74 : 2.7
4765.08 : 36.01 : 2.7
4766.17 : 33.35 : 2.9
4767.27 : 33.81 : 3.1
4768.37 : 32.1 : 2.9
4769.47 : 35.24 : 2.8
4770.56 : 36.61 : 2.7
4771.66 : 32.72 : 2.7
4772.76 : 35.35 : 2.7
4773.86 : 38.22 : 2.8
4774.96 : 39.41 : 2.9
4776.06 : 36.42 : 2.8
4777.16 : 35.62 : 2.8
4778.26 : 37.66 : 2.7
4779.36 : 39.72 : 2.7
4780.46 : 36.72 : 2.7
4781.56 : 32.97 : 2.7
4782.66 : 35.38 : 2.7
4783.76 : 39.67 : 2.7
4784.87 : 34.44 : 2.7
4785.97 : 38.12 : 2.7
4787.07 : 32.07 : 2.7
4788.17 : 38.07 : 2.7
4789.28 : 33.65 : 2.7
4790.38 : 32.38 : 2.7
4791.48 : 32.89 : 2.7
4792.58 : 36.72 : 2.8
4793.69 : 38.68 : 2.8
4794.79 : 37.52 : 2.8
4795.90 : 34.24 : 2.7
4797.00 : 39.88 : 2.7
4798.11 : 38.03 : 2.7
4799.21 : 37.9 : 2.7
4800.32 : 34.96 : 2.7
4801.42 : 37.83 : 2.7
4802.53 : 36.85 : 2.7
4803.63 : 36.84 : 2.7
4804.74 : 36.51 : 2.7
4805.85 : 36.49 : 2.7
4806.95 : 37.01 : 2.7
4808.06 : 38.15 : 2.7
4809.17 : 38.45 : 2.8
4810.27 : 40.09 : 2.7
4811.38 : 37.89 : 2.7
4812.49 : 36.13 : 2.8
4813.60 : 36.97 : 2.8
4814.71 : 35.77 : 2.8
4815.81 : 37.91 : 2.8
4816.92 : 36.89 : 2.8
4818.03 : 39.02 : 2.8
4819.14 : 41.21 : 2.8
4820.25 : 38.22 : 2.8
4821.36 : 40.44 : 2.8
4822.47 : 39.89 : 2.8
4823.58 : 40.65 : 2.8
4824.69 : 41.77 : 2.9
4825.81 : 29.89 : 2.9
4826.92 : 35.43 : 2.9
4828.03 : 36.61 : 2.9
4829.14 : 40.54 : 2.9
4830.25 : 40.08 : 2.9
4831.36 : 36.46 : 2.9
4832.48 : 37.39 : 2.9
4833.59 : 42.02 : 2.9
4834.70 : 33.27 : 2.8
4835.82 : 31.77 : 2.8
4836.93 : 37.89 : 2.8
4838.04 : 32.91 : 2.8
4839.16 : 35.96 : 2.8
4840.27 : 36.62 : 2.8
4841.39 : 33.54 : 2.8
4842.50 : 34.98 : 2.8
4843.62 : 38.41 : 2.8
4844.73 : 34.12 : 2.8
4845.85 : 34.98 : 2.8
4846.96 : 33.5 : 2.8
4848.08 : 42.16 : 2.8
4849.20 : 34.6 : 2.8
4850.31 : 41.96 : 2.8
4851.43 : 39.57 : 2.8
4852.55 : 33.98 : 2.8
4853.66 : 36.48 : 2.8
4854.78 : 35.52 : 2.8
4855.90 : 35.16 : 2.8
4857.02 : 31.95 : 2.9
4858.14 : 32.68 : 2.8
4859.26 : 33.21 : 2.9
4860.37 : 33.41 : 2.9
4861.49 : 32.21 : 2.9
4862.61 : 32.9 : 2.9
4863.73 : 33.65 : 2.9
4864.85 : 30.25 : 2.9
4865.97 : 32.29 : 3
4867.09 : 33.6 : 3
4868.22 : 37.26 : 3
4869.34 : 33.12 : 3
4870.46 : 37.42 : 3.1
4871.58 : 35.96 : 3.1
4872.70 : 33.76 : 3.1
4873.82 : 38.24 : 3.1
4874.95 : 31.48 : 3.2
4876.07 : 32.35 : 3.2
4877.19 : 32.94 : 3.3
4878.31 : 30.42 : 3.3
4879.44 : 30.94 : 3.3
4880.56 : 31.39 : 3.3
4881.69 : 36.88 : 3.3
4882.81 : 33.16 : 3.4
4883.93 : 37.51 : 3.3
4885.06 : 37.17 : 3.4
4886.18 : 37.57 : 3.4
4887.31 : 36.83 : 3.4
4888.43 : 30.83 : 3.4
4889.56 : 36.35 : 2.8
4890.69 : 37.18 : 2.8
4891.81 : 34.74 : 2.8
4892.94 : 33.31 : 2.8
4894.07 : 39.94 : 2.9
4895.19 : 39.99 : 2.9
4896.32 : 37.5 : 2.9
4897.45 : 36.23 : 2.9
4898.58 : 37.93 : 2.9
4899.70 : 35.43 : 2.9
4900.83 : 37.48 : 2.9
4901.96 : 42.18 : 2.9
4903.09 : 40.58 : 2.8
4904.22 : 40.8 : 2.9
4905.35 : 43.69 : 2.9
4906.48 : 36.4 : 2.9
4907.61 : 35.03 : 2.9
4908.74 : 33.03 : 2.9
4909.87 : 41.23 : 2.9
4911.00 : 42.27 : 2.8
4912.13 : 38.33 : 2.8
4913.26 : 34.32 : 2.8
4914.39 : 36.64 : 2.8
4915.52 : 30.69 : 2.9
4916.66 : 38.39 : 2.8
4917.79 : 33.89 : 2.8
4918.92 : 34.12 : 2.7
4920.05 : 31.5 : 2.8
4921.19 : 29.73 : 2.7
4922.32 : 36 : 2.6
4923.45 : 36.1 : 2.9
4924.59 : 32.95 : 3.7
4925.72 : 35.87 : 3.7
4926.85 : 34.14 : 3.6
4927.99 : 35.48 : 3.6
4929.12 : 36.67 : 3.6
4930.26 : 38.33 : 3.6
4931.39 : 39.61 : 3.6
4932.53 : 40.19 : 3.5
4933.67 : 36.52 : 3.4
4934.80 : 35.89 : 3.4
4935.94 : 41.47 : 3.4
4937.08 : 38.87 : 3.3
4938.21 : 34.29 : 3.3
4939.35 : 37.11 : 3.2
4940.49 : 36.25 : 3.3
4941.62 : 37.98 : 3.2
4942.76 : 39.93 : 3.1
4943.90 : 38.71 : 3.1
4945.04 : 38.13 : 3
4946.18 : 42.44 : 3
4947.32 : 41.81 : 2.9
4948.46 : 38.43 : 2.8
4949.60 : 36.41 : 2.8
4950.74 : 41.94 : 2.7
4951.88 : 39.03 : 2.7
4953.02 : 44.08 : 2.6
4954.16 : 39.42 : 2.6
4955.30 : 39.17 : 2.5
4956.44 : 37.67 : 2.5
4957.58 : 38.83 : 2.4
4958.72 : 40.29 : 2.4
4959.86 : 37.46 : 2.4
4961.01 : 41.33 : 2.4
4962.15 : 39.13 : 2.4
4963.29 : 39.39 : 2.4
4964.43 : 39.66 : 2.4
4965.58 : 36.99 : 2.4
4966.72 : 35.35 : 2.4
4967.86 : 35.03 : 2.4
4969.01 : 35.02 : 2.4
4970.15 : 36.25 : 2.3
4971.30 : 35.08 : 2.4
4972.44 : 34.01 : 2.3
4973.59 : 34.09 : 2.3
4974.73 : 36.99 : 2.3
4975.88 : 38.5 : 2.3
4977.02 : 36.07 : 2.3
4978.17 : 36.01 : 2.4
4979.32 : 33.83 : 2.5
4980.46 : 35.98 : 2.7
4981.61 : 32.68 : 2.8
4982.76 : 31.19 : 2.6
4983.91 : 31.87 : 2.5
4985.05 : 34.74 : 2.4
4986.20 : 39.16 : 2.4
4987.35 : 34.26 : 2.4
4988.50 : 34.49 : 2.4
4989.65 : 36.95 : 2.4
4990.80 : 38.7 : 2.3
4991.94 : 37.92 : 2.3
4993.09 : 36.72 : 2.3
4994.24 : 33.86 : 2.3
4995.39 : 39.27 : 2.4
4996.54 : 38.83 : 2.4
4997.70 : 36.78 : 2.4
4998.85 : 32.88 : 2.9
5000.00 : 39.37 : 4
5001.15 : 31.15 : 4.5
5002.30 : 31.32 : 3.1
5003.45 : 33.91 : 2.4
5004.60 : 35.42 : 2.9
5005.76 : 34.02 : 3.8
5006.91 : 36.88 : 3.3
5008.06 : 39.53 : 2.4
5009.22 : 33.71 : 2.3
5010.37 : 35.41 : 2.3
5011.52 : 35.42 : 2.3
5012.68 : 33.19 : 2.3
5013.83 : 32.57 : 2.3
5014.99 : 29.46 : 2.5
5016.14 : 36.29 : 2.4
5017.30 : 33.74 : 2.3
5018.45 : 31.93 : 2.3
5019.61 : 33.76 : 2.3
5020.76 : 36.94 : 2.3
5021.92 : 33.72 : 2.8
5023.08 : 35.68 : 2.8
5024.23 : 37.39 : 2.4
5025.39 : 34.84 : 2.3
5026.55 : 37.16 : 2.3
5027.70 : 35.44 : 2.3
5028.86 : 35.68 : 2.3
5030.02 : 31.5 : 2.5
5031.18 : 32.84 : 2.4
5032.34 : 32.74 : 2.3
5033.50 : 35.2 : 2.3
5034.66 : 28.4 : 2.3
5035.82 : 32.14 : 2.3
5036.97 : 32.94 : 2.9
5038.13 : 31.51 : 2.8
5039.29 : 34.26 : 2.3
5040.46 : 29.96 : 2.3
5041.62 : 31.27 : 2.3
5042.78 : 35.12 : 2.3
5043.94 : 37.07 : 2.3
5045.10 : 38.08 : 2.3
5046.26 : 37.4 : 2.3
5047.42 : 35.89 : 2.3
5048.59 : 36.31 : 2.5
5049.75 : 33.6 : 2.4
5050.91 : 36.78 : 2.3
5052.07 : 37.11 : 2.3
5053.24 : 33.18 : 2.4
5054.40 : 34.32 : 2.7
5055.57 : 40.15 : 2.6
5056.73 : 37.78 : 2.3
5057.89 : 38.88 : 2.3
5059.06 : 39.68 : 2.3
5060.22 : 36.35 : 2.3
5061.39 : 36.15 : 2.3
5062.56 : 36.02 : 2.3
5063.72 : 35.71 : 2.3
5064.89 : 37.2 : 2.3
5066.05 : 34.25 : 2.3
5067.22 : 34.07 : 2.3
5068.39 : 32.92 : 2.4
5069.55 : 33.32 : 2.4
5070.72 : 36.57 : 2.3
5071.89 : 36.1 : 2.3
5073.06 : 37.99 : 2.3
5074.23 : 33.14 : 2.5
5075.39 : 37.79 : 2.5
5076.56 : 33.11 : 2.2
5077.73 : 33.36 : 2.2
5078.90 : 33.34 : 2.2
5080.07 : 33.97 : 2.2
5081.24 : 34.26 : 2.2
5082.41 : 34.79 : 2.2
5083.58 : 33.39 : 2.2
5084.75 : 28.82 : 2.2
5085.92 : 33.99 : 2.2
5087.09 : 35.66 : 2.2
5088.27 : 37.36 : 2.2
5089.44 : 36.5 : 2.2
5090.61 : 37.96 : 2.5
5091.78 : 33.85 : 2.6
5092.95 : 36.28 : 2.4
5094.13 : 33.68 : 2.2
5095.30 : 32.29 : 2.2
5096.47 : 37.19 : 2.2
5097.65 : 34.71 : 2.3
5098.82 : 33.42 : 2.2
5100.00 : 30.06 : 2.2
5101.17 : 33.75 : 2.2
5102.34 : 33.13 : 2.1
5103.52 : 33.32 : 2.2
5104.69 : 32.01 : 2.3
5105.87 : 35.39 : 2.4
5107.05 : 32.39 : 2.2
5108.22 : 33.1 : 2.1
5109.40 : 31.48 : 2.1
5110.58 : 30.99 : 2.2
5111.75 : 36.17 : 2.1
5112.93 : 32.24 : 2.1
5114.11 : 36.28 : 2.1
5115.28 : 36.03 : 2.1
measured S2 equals -3.0 A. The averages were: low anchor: 34.9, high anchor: 34.9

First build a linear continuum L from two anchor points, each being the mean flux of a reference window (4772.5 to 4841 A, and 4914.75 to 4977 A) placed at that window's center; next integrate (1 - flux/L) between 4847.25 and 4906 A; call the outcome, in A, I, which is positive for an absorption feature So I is 2.3 A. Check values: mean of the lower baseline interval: 37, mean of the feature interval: 35.6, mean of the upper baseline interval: 37.3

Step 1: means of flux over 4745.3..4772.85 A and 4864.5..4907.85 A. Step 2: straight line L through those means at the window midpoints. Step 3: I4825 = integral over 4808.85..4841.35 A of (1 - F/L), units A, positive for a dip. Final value -1.0 A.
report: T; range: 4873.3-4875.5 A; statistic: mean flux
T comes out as 34.7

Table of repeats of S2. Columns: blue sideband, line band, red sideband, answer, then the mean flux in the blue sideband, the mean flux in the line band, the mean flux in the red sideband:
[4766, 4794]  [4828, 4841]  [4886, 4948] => -0.2 A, 35.7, 36.8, 37.1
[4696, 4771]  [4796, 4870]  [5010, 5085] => -2.1 A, 35.7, 36.4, 34.7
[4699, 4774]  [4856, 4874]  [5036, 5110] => 0.8 A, 35.7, 33.8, 34.8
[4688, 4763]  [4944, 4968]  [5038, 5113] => -2.8 A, 35.8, 39.2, 34.8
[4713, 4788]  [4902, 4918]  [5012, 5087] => -1.0 A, 36.4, 37.7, 34.7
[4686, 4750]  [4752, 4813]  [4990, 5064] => -2.0 A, 35.4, 36.5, 35.1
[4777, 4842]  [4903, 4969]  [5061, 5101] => -3.2 A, 36.9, 37.6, 34.7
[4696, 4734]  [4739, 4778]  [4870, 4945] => -2.1 A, 34.6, 36.9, 36.3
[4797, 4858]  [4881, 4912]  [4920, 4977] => -0.1 A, 37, 37.4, 37.6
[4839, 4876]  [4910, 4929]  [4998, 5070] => -0.2 A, 35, 35.2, 34.8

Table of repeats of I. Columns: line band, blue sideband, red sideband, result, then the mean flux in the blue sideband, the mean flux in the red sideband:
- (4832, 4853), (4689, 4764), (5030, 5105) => -0.5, 35.7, 34.7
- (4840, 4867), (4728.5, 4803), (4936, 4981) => 1.6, 36.4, 37.9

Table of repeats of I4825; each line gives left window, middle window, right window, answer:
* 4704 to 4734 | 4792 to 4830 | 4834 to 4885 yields -3.2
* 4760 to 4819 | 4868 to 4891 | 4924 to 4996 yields 1.4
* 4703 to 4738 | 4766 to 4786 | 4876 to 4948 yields -0.3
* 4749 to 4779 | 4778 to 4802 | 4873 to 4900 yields 0.0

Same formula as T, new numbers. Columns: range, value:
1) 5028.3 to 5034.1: 33.5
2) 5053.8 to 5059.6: 38.1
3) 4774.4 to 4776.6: 37.9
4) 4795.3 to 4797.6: 37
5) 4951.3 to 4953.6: 41.6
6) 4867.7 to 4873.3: 35.6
